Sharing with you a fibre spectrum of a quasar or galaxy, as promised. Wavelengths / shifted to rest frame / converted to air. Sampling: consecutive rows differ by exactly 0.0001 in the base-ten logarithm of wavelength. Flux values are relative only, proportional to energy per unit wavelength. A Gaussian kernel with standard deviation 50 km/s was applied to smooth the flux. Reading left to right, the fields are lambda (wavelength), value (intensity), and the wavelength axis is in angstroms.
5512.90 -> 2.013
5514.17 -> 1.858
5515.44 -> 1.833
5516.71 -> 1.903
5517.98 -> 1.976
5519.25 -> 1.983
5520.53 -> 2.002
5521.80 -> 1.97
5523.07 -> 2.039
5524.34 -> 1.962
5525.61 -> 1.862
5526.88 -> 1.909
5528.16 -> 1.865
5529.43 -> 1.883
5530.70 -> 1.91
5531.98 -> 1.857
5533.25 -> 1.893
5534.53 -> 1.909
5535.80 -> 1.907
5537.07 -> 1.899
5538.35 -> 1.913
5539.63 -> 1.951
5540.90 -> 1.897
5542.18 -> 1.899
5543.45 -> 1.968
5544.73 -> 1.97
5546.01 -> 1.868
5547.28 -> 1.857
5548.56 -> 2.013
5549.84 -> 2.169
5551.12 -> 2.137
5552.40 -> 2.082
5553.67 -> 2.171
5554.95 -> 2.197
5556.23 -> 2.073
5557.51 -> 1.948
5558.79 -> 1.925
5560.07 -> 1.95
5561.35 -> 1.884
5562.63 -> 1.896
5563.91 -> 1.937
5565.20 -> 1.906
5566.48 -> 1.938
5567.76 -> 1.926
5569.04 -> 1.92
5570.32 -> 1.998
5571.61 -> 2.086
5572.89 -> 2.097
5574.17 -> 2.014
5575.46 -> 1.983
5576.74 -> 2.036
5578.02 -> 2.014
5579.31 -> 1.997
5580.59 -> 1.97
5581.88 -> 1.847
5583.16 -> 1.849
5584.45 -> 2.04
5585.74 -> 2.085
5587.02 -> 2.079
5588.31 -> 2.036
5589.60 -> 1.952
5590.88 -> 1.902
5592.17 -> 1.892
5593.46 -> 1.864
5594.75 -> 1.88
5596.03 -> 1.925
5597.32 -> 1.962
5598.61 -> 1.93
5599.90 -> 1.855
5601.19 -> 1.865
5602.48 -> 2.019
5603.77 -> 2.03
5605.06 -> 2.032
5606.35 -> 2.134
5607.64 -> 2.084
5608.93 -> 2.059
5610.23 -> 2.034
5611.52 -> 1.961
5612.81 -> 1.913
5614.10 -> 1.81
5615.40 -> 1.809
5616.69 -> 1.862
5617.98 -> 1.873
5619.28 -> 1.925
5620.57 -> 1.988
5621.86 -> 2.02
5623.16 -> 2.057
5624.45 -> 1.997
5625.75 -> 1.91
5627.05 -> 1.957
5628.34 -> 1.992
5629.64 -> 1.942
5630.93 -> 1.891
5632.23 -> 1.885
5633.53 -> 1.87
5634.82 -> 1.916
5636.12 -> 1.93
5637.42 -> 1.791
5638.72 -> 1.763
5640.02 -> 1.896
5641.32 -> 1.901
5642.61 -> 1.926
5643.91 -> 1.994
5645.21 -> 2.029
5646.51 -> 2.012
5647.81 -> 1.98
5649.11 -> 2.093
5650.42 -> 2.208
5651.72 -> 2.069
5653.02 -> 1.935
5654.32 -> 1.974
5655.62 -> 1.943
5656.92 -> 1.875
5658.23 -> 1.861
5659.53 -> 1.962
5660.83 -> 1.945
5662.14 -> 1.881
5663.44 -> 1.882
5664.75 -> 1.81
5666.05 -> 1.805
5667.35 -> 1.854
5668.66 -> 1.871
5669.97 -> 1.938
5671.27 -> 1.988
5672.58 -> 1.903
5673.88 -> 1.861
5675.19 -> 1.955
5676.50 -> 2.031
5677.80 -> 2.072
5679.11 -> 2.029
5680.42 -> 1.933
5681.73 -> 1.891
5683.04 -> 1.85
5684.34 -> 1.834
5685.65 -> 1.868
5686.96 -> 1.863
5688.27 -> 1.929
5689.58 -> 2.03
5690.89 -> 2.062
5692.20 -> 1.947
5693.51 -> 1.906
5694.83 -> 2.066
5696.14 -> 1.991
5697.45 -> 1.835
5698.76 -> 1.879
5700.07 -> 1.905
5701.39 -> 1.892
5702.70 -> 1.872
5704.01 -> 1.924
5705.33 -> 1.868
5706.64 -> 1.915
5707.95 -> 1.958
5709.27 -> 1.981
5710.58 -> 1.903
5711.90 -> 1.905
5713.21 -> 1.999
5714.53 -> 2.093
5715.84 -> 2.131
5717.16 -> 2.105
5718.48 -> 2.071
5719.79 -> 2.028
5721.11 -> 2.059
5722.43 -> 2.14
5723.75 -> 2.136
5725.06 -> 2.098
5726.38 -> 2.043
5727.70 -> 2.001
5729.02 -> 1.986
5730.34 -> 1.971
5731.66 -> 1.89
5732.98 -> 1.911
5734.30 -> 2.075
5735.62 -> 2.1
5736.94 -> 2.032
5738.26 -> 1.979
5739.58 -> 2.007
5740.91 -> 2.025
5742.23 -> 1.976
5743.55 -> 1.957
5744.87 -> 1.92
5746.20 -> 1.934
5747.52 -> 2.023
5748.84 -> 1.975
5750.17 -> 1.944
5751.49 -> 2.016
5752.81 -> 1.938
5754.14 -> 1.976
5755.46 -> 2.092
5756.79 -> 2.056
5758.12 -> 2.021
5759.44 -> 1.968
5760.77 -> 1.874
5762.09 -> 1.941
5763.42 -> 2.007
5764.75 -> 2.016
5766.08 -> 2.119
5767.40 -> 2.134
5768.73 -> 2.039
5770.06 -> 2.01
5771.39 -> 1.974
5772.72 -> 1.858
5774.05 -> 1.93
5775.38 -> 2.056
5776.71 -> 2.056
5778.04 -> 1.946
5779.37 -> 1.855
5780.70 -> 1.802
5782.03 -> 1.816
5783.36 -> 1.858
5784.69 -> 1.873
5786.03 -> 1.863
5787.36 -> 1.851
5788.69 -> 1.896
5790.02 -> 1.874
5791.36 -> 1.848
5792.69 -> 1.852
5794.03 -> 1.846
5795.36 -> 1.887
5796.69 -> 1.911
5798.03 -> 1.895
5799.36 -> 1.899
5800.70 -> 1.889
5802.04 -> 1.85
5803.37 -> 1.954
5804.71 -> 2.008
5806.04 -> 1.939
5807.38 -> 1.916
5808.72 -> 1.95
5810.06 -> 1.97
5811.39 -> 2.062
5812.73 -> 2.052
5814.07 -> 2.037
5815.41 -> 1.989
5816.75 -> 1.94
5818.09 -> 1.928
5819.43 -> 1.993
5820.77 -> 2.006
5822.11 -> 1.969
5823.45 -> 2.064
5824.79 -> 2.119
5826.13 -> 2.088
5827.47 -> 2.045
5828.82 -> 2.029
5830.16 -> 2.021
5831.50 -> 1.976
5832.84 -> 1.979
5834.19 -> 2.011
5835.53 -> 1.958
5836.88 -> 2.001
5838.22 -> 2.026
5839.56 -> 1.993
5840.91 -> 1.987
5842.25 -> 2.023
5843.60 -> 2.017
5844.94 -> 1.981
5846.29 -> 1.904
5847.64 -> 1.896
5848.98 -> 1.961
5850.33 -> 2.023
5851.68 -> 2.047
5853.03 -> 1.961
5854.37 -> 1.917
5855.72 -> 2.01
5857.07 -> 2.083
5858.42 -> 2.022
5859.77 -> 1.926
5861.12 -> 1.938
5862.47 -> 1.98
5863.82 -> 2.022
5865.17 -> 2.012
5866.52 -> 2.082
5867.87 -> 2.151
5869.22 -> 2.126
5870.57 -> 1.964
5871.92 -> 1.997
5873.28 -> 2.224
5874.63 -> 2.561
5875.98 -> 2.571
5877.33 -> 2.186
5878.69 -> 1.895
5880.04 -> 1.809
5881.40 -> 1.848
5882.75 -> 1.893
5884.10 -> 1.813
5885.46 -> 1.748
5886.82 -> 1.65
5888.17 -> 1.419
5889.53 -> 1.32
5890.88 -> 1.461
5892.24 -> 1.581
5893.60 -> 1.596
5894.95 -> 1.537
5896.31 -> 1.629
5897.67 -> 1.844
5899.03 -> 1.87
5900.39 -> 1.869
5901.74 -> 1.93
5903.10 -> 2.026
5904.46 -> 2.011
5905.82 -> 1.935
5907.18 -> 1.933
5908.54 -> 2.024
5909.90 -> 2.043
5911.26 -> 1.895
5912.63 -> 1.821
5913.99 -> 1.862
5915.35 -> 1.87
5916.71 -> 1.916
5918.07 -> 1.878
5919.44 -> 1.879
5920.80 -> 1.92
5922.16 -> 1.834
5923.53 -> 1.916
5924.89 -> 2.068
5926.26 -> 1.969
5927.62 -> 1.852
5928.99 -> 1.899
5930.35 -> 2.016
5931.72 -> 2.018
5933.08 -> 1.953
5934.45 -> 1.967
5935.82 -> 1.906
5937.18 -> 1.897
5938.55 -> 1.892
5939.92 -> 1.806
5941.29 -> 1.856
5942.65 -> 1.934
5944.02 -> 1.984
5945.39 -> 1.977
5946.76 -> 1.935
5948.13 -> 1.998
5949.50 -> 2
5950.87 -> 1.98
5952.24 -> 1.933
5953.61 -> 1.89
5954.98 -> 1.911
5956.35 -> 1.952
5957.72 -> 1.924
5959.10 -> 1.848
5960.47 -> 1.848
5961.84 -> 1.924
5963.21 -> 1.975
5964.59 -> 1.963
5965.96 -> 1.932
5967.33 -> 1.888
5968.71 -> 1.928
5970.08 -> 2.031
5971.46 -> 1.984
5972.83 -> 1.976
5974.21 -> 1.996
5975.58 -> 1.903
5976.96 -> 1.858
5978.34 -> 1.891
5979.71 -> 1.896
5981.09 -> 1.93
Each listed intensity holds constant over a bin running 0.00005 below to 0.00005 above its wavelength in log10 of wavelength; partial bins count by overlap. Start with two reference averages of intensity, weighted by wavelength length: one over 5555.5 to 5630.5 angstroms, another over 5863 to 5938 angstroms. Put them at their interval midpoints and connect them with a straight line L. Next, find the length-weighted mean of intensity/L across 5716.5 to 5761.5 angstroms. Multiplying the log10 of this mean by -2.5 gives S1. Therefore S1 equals -0.04 mag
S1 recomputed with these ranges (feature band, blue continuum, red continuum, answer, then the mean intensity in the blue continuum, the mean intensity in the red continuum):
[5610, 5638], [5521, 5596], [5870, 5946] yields 0.02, 1.96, 1.89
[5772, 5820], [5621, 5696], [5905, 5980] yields 0.01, 1.94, 1.93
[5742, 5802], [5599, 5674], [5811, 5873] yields 0.02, 1.94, 2.01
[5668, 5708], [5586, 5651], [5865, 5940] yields 0.01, 1.95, 1.9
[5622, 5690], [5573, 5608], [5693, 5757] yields 0.03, 1.97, 1.99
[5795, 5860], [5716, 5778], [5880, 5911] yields -0.06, 2.01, 1.77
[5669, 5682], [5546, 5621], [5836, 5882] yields 0.02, 1.98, 2.03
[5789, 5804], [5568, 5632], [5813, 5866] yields 0.06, 1.97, 2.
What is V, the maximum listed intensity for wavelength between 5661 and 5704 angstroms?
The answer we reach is 2.072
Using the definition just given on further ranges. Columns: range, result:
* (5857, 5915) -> 2.571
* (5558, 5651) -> 2.208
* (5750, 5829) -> 2.134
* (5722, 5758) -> 2.14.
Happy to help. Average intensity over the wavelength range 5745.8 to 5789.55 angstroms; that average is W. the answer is 1.96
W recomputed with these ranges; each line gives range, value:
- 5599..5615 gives 1.98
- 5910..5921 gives 1.89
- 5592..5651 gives 1.95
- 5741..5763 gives 1.98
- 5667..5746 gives 1.97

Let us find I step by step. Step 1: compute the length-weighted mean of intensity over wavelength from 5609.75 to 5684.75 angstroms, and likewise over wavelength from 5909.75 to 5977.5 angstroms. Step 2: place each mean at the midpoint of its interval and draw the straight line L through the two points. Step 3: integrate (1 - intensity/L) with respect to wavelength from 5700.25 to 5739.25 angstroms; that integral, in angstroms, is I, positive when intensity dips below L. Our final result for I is -1.4 angstroms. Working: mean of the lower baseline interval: 1.93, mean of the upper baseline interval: 1.93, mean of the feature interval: 2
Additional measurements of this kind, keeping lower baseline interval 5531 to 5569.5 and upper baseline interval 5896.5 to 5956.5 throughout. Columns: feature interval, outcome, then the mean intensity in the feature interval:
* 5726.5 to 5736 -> -0.2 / 1.99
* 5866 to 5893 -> 0.3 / 1.91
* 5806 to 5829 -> -0.8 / 2.01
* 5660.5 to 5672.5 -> 0.4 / 1.88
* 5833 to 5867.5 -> -1.1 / 1.99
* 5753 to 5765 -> -0.3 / 1.99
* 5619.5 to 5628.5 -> -0.1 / 1.99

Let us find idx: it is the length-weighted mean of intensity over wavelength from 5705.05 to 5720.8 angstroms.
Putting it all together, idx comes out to 2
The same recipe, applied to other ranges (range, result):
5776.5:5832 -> 1.94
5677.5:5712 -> 1.93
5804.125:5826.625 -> 2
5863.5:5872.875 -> 2.06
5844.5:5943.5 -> 1.92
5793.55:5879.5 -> 2.01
